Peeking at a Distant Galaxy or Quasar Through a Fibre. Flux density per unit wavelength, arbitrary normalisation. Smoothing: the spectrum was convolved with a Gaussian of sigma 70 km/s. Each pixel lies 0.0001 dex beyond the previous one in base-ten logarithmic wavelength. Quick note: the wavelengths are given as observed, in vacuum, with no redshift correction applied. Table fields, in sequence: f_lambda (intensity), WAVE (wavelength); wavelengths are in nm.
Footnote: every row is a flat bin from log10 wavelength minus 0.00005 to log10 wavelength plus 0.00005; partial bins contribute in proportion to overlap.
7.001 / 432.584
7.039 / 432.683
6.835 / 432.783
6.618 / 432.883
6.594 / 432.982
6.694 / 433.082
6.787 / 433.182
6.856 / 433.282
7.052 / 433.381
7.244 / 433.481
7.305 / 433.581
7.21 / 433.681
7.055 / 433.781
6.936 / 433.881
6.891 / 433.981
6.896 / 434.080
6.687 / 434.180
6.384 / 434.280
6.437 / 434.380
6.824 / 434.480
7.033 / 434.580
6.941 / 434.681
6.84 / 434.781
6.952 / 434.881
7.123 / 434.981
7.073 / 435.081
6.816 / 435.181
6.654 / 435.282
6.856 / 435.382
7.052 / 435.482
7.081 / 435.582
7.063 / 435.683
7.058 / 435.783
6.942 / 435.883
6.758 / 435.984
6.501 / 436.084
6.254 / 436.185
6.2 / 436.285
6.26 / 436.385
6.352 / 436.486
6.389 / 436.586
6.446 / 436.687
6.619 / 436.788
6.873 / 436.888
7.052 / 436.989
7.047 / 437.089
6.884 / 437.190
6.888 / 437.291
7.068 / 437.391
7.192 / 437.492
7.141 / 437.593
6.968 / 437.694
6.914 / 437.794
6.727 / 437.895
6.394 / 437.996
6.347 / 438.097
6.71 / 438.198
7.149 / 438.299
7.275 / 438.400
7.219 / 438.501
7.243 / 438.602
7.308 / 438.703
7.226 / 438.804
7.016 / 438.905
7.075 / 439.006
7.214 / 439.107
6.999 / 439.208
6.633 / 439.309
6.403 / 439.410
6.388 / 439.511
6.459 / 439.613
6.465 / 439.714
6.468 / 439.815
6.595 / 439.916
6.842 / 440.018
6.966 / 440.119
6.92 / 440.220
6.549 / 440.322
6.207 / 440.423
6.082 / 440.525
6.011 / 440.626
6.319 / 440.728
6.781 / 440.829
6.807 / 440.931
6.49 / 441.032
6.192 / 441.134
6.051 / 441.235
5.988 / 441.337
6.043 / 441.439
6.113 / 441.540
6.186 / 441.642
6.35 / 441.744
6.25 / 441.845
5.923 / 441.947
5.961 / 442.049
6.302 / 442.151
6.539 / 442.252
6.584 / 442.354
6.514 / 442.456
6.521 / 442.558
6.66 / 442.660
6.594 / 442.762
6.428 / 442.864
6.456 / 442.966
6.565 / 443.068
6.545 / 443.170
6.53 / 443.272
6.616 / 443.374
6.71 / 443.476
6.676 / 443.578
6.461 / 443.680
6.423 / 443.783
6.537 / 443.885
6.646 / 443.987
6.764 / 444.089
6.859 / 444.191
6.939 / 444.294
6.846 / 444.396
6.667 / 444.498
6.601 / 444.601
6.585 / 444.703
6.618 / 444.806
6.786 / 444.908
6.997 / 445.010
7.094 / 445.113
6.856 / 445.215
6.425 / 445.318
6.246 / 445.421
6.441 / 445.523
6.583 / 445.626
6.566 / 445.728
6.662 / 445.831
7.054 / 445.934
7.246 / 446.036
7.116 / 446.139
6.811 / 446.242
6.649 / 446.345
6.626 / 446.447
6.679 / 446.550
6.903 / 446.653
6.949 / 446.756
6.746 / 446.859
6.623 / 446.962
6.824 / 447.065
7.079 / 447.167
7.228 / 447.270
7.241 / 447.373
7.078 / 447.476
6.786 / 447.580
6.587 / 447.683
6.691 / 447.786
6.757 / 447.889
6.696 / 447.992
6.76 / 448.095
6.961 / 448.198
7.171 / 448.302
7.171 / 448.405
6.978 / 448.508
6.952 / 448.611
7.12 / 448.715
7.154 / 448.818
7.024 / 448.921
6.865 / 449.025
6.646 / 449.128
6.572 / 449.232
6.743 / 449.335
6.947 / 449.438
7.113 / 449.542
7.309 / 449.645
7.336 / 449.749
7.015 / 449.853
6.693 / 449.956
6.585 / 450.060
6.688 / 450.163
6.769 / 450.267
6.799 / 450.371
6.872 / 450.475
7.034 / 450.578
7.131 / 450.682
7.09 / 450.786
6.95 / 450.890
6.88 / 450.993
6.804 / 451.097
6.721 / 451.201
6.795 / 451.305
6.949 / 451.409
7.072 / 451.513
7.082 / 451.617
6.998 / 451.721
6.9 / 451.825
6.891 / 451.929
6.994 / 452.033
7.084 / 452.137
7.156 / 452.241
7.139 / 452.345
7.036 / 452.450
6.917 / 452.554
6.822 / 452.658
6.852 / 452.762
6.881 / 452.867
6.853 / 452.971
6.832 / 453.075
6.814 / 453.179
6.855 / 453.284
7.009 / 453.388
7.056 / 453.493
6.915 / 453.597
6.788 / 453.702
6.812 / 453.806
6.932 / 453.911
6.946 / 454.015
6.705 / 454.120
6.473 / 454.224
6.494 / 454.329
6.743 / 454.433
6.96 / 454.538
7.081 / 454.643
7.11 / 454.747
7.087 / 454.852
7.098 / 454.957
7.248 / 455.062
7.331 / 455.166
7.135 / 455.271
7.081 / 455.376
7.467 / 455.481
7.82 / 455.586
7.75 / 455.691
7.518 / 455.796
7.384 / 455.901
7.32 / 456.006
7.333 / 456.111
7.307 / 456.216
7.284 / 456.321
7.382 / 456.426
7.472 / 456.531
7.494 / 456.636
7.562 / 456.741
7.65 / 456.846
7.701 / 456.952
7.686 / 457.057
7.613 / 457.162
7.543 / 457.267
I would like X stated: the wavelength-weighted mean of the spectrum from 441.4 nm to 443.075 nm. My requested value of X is 6.35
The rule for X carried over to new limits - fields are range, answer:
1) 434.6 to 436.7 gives 6.75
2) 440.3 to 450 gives 6.68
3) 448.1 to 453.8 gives 6.94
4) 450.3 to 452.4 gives 6.96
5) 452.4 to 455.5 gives 6.94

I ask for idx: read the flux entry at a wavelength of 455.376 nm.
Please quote 7.081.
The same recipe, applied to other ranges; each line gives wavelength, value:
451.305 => 6.795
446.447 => 6.626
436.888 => 6.873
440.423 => 6.207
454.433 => 6.743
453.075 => 6.832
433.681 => 7.21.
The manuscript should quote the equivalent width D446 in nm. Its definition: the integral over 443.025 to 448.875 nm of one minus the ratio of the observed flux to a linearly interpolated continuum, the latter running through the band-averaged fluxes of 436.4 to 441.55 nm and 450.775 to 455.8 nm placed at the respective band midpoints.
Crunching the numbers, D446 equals 0.05 nm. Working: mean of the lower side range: 6.7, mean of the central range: 6.79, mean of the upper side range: 6.99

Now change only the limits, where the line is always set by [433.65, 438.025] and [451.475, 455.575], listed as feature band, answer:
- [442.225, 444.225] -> 0.087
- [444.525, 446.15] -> 0.039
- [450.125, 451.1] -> 0.005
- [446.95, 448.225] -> 0.008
